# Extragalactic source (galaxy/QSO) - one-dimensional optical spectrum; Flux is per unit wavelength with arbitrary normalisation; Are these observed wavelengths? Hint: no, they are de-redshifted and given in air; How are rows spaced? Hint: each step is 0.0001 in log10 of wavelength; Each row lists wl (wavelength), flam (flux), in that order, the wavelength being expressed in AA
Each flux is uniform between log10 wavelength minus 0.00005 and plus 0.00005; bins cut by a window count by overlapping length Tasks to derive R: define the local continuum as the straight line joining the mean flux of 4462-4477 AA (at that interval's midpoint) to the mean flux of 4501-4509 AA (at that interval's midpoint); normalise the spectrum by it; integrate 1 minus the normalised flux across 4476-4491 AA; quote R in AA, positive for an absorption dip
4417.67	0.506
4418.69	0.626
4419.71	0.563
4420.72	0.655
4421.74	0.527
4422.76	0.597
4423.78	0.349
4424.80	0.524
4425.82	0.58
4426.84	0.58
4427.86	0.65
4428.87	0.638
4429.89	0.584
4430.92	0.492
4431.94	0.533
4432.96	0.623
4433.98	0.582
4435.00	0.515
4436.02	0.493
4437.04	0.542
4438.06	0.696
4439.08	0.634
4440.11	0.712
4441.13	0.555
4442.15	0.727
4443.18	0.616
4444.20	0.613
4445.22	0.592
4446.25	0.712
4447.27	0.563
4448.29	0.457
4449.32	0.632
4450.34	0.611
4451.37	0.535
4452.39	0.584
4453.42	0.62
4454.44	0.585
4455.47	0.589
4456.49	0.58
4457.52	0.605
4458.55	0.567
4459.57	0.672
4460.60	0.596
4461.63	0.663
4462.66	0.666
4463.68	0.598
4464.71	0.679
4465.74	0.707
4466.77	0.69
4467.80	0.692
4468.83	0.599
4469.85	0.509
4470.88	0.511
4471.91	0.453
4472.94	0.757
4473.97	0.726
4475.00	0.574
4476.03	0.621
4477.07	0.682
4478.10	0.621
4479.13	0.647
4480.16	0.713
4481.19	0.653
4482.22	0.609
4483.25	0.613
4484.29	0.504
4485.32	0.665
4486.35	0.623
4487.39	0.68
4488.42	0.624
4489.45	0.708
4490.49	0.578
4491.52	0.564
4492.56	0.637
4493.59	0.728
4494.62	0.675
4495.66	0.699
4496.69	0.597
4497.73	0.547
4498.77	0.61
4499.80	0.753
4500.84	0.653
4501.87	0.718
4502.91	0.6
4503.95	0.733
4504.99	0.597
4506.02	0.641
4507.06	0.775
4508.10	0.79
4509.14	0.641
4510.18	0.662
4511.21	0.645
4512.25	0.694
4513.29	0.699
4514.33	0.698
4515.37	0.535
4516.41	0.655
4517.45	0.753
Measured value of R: 0.4 AA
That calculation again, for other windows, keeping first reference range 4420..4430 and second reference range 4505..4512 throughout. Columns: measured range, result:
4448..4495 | 0.84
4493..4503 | 0.16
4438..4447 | -0.81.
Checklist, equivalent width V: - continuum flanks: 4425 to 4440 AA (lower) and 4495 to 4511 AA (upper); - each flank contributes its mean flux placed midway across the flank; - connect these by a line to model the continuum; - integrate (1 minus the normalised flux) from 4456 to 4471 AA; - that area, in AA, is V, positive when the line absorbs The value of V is -0.1 AA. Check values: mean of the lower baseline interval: 0.584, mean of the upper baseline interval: 0.667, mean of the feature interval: 0.625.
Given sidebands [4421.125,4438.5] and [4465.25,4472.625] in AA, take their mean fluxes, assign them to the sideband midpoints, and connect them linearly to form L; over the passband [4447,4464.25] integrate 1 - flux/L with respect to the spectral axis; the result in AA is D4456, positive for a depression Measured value -0.3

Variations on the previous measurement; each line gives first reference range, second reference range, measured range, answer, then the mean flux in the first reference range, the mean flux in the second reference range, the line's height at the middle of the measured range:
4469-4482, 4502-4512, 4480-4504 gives 0.3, 0.622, 0.678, 0.651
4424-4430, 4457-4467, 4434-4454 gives 0.4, 0.582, 0.643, 0.611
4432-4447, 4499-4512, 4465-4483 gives 0.4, 0.612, 0.683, 0.649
